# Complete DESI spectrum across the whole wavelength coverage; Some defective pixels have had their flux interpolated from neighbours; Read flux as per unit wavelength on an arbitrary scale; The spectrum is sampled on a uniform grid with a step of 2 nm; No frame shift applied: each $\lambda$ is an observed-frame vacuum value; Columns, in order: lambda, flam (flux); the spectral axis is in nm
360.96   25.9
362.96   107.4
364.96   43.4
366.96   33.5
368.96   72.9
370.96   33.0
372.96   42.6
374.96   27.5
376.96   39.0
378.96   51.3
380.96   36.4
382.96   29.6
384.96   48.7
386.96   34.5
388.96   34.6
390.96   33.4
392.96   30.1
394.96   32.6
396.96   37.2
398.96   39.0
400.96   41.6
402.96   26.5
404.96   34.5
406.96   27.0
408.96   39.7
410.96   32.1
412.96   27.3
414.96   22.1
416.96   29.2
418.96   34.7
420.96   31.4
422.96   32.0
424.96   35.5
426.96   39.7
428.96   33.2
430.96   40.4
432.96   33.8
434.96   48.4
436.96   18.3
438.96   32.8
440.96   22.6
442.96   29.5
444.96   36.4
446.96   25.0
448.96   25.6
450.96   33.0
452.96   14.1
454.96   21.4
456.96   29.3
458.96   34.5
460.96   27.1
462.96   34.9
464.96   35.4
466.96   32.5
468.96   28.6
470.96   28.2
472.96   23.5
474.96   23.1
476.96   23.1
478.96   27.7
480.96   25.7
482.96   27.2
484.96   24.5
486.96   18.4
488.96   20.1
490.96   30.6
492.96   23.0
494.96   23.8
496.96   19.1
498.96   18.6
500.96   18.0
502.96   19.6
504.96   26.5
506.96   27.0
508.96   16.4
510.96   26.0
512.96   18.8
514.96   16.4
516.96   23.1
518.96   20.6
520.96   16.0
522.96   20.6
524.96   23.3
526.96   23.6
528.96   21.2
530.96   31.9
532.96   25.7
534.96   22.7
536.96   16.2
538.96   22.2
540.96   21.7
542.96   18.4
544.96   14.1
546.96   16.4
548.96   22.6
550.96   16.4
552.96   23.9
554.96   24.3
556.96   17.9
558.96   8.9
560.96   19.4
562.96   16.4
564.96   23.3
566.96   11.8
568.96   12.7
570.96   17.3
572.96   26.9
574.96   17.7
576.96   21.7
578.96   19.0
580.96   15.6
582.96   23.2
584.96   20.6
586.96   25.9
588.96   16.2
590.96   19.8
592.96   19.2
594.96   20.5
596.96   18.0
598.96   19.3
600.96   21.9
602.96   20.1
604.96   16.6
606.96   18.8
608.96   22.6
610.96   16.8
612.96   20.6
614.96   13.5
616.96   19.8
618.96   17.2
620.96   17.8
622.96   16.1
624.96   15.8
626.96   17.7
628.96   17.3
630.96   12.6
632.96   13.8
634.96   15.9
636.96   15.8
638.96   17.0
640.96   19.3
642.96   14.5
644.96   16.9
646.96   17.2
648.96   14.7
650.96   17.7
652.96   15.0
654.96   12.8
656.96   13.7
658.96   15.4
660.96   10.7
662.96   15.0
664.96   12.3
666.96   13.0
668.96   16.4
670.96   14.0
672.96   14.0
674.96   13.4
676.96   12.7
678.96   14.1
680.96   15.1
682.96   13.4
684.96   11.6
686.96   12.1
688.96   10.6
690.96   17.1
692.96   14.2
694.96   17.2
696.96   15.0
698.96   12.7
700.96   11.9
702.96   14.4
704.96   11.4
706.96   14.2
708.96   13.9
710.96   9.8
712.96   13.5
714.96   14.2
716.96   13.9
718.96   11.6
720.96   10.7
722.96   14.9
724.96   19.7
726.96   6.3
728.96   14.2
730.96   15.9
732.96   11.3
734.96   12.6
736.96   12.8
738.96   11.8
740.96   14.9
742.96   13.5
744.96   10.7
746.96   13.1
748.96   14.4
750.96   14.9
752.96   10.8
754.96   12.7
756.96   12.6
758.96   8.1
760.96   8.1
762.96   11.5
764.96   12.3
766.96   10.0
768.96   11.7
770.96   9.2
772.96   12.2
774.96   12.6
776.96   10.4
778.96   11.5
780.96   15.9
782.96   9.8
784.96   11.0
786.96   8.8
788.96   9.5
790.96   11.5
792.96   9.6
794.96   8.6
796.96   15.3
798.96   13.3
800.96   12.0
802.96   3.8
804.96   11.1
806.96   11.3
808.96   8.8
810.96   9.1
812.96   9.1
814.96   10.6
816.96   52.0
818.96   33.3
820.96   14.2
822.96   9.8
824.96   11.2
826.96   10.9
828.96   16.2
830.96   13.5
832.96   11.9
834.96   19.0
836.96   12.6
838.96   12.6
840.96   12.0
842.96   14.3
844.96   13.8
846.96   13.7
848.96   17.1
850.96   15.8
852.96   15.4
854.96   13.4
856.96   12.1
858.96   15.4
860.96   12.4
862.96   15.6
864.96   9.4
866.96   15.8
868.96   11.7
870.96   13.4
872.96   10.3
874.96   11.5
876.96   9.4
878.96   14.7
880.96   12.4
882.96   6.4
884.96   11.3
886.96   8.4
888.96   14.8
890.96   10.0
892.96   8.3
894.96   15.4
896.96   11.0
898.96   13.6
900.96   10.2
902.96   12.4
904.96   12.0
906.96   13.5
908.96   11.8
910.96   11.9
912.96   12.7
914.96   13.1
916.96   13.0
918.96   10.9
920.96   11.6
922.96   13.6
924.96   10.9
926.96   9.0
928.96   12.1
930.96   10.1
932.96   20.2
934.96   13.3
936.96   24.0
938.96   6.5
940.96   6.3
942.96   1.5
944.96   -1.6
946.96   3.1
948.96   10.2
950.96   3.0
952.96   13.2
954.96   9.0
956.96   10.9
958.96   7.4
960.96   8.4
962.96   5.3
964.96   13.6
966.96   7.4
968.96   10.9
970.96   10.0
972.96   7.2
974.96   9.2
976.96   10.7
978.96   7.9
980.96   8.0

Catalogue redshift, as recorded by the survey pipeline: 1.19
